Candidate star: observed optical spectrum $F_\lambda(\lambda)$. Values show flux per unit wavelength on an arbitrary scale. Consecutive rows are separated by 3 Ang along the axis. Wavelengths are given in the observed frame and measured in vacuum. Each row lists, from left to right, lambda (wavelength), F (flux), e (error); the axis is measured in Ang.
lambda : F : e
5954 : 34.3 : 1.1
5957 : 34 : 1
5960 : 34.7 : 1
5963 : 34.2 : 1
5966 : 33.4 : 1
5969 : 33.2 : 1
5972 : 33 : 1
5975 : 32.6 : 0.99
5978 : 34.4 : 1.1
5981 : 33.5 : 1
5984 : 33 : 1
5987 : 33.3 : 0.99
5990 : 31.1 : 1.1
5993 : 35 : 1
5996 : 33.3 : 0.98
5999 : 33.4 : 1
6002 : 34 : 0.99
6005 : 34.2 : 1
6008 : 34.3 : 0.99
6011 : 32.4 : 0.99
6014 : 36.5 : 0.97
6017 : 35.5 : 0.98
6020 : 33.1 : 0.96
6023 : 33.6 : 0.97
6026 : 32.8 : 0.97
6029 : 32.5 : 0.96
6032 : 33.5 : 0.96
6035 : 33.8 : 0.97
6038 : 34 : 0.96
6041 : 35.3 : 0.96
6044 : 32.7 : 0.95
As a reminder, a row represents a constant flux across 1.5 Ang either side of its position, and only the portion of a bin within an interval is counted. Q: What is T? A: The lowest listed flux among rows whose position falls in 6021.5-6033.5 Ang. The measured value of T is 32.5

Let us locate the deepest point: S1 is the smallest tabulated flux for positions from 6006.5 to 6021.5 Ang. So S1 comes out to 32.4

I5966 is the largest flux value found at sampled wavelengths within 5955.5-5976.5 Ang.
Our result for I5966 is 34.7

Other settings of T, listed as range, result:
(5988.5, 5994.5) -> 31.1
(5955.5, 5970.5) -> 33.2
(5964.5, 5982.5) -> 32.6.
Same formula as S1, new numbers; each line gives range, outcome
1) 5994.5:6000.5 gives 33.3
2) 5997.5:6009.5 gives 33.4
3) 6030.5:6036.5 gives 33.5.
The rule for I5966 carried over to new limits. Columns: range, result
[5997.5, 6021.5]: 36.5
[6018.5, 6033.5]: 33.6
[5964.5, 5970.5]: 33.4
